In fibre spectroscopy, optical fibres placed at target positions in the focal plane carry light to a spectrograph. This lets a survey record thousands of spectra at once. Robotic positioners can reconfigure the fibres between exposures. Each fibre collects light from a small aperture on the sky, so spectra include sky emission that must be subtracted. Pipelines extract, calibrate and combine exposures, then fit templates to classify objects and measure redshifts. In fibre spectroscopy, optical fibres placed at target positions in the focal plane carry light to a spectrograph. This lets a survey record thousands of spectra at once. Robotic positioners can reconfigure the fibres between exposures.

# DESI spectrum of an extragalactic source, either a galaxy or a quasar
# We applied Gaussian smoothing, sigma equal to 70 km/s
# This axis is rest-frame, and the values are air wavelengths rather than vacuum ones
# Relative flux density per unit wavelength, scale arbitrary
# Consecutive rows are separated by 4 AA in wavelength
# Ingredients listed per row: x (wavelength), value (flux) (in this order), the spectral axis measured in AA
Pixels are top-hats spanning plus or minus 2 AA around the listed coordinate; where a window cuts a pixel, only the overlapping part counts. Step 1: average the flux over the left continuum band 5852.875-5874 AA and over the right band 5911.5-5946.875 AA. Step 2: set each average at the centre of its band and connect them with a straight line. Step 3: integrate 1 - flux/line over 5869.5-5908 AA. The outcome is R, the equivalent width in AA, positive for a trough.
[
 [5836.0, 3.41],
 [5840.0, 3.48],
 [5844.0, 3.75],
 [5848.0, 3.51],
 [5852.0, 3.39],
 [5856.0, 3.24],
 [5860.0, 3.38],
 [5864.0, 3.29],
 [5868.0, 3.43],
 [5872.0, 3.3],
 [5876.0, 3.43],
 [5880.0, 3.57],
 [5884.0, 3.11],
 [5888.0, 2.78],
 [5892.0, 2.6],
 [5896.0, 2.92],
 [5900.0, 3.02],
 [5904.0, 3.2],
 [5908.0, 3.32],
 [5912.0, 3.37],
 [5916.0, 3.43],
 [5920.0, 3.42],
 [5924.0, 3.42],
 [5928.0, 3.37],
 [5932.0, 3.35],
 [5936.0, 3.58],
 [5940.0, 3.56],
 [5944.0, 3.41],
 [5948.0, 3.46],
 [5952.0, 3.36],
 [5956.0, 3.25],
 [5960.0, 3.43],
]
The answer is 2.89 AA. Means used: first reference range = 3.33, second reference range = 3.44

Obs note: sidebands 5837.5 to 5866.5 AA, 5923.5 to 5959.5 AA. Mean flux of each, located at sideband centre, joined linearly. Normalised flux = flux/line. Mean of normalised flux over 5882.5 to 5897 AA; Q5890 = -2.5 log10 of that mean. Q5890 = 0.20 mag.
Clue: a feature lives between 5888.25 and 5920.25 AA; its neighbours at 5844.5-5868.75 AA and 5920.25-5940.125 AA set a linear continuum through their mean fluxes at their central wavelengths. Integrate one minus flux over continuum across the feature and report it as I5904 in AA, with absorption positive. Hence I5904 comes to 2.8 AA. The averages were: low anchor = 3.39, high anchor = 3.44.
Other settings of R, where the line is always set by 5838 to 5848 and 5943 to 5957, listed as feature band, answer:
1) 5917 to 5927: 0.0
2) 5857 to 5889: 2.1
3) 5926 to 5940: -0.2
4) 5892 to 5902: 1.7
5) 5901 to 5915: 0.7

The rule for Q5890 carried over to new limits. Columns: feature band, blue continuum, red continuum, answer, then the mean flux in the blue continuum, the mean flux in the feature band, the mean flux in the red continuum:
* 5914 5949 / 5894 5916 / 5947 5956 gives -0.05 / 3.19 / 3.44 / 3.37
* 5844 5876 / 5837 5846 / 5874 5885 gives 0.03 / 3.59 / 3.39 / 3.39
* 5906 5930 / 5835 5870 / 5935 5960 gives 0.01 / 3.43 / 3.39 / 3.43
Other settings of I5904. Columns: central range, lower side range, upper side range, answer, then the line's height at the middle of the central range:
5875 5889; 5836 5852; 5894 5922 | 0.5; 3.36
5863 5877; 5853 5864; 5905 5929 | -0.2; 3.33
